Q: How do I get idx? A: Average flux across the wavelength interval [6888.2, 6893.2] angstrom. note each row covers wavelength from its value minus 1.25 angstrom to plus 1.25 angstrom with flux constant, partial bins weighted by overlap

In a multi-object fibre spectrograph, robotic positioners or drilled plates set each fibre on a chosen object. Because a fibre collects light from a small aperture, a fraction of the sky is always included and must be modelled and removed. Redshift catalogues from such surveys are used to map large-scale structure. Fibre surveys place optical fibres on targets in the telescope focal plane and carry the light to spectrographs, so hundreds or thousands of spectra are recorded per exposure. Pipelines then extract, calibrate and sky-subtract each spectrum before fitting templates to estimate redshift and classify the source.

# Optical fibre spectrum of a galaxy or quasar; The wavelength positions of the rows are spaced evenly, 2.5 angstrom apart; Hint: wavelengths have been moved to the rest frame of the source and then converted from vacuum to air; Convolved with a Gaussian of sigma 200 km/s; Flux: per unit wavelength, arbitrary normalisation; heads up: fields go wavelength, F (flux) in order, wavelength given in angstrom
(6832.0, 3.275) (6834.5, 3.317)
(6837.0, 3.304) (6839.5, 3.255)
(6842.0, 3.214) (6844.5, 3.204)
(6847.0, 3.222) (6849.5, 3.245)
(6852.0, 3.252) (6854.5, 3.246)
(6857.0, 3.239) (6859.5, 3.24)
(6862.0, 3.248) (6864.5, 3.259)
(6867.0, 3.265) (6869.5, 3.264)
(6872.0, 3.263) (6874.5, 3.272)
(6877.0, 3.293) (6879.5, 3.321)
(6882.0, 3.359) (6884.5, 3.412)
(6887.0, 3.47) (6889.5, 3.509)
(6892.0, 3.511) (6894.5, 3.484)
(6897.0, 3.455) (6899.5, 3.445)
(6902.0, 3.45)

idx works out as 3.51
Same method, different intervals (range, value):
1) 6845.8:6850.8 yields 3.23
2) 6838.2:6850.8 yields 3.23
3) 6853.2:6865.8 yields 3.25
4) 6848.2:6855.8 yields 3.25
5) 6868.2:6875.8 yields 3.27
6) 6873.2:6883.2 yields 3.31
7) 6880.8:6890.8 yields 3.44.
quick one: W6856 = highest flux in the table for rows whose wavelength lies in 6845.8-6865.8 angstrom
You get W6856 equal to 3.259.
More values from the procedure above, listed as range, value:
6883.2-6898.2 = 3.511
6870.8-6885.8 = 3.412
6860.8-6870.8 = 3.265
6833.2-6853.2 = 3.317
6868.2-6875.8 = 3.272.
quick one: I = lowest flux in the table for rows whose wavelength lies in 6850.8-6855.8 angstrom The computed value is 3.246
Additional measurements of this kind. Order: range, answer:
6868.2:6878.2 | 3.263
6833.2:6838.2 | 3.304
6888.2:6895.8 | 3.484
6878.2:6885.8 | 3.321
